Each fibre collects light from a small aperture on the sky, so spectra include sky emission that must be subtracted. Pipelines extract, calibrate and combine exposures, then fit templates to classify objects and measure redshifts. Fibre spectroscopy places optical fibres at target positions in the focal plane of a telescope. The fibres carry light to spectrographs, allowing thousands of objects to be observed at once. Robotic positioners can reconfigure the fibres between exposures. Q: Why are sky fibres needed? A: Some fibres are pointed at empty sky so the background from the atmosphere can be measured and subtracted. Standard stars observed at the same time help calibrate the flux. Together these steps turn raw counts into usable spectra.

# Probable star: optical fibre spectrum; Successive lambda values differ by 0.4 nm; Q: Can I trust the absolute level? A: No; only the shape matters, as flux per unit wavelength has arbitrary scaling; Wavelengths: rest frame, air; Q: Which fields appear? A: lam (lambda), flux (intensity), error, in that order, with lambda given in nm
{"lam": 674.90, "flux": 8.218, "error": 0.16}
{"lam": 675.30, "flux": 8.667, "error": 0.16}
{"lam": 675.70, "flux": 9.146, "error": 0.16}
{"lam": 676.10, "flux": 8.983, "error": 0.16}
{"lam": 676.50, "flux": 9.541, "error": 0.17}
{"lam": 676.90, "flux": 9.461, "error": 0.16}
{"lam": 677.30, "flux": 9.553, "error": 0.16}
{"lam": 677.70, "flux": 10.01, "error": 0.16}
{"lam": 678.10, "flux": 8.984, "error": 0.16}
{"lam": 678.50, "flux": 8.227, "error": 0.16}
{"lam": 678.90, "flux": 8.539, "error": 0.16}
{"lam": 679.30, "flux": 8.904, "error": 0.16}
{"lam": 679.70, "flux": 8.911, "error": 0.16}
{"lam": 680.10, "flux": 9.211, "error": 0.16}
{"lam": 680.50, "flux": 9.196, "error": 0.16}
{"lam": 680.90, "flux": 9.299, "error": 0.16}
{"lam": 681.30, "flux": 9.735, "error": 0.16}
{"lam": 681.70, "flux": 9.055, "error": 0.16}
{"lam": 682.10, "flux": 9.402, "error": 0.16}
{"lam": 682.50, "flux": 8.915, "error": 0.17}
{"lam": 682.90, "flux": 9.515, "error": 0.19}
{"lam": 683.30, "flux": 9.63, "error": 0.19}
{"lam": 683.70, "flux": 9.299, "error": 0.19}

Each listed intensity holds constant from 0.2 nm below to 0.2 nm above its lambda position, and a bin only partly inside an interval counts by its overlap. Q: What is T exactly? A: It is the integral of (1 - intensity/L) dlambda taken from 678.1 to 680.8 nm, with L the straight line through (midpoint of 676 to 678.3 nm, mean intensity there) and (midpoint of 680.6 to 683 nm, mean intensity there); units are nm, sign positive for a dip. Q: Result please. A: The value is 0.15 nm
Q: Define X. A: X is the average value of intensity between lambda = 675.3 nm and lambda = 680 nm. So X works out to 9.1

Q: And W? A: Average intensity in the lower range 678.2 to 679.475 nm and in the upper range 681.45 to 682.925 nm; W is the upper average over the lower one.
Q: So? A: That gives 1.1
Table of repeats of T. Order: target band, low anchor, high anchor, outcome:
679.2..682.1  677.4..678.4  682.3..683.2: 0.031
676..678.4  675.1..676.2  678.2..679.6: -0.168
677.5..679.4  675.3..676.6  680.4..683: 0.054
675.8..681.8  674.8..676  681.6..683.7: -0.112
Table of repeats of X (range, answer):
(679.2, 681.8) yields 9.2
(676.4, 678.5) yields 9.39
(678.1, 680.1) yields 8.74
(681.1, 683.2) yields 9.34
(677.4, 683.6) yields 9.18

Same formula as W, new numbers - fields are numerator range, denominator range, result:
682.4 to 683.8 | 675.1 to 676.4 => 1.04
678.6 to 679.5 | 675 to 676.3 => 0.98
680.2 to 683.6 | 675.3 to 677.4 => 1.01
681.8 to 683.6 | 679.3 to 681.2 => 1.02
